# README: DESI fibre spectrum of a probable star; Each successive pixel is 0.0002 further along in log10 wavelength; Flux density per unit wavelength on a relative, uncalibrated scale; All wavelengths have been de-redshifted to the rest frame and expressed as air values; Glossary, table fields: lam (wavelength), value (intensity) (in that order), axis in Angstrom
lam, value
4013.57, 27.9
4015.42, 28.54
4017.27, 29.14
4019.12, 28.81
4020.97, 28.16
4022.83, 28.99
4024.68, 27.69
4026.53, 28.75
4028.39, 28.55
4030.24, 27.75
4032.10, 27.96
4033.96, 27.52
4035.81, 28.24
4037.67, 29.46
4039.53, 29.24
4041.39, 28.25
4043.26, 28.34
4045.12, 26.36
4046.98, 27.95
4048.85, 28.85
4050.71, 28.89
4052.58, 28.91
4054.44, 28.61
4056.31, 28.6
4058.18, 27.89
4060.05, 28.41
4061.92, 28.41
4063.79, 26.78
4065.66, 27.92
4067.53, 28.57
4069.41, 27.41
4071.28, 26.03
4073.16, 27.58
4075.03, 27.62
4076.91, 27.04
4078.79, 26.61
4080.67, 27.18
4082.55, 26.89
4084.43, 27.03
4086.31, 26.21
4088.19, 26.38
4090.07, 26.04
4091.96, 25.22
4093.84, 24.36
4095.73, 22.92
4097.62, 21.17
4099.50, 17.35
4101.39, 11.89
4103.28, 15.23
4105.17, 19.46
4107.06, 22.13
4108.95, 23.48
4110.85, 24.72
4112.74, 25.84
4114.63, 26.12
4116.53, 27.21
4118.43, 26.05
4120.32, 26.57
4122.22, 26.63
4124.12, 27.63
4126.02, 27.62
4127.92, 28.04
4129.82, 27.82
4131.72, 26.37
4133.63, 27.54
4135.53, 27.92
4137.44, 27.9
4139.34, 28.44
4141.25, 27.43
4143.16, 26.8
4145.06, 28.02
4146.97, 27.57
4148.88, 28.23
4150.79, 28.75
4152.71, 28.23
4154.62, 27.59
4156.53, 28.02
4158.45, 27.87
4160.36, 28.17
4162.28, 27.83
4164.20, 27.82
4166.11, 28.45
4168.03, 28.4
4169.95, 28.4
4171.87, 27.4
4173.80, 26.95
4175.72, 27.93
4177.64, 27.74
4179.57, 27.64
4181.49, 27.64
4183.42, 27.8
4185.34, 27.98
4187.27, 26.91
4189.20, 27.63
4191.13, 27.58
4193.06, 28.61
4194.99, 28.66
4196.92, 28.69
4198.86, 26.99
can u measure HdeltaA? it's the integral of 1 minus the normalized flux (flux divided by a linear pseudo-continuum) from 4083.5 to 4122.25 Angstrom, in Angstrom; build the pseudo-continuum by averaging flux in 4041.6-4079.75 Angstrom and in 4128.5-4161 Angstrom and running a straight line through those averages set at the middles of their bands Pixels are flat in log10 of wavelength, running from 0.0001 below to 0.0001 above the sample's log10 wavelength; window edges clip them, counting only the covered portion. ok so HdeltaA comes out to 6.2 Angstrom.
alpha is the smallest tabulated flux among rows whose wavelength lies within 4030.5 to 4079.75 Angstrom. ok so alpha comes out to 26.03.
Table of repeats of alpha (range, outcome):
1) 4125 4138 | 26.37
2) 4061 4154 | 11.89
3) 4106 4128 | 22.13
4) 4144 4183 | 26.95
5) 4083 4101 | 17.35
